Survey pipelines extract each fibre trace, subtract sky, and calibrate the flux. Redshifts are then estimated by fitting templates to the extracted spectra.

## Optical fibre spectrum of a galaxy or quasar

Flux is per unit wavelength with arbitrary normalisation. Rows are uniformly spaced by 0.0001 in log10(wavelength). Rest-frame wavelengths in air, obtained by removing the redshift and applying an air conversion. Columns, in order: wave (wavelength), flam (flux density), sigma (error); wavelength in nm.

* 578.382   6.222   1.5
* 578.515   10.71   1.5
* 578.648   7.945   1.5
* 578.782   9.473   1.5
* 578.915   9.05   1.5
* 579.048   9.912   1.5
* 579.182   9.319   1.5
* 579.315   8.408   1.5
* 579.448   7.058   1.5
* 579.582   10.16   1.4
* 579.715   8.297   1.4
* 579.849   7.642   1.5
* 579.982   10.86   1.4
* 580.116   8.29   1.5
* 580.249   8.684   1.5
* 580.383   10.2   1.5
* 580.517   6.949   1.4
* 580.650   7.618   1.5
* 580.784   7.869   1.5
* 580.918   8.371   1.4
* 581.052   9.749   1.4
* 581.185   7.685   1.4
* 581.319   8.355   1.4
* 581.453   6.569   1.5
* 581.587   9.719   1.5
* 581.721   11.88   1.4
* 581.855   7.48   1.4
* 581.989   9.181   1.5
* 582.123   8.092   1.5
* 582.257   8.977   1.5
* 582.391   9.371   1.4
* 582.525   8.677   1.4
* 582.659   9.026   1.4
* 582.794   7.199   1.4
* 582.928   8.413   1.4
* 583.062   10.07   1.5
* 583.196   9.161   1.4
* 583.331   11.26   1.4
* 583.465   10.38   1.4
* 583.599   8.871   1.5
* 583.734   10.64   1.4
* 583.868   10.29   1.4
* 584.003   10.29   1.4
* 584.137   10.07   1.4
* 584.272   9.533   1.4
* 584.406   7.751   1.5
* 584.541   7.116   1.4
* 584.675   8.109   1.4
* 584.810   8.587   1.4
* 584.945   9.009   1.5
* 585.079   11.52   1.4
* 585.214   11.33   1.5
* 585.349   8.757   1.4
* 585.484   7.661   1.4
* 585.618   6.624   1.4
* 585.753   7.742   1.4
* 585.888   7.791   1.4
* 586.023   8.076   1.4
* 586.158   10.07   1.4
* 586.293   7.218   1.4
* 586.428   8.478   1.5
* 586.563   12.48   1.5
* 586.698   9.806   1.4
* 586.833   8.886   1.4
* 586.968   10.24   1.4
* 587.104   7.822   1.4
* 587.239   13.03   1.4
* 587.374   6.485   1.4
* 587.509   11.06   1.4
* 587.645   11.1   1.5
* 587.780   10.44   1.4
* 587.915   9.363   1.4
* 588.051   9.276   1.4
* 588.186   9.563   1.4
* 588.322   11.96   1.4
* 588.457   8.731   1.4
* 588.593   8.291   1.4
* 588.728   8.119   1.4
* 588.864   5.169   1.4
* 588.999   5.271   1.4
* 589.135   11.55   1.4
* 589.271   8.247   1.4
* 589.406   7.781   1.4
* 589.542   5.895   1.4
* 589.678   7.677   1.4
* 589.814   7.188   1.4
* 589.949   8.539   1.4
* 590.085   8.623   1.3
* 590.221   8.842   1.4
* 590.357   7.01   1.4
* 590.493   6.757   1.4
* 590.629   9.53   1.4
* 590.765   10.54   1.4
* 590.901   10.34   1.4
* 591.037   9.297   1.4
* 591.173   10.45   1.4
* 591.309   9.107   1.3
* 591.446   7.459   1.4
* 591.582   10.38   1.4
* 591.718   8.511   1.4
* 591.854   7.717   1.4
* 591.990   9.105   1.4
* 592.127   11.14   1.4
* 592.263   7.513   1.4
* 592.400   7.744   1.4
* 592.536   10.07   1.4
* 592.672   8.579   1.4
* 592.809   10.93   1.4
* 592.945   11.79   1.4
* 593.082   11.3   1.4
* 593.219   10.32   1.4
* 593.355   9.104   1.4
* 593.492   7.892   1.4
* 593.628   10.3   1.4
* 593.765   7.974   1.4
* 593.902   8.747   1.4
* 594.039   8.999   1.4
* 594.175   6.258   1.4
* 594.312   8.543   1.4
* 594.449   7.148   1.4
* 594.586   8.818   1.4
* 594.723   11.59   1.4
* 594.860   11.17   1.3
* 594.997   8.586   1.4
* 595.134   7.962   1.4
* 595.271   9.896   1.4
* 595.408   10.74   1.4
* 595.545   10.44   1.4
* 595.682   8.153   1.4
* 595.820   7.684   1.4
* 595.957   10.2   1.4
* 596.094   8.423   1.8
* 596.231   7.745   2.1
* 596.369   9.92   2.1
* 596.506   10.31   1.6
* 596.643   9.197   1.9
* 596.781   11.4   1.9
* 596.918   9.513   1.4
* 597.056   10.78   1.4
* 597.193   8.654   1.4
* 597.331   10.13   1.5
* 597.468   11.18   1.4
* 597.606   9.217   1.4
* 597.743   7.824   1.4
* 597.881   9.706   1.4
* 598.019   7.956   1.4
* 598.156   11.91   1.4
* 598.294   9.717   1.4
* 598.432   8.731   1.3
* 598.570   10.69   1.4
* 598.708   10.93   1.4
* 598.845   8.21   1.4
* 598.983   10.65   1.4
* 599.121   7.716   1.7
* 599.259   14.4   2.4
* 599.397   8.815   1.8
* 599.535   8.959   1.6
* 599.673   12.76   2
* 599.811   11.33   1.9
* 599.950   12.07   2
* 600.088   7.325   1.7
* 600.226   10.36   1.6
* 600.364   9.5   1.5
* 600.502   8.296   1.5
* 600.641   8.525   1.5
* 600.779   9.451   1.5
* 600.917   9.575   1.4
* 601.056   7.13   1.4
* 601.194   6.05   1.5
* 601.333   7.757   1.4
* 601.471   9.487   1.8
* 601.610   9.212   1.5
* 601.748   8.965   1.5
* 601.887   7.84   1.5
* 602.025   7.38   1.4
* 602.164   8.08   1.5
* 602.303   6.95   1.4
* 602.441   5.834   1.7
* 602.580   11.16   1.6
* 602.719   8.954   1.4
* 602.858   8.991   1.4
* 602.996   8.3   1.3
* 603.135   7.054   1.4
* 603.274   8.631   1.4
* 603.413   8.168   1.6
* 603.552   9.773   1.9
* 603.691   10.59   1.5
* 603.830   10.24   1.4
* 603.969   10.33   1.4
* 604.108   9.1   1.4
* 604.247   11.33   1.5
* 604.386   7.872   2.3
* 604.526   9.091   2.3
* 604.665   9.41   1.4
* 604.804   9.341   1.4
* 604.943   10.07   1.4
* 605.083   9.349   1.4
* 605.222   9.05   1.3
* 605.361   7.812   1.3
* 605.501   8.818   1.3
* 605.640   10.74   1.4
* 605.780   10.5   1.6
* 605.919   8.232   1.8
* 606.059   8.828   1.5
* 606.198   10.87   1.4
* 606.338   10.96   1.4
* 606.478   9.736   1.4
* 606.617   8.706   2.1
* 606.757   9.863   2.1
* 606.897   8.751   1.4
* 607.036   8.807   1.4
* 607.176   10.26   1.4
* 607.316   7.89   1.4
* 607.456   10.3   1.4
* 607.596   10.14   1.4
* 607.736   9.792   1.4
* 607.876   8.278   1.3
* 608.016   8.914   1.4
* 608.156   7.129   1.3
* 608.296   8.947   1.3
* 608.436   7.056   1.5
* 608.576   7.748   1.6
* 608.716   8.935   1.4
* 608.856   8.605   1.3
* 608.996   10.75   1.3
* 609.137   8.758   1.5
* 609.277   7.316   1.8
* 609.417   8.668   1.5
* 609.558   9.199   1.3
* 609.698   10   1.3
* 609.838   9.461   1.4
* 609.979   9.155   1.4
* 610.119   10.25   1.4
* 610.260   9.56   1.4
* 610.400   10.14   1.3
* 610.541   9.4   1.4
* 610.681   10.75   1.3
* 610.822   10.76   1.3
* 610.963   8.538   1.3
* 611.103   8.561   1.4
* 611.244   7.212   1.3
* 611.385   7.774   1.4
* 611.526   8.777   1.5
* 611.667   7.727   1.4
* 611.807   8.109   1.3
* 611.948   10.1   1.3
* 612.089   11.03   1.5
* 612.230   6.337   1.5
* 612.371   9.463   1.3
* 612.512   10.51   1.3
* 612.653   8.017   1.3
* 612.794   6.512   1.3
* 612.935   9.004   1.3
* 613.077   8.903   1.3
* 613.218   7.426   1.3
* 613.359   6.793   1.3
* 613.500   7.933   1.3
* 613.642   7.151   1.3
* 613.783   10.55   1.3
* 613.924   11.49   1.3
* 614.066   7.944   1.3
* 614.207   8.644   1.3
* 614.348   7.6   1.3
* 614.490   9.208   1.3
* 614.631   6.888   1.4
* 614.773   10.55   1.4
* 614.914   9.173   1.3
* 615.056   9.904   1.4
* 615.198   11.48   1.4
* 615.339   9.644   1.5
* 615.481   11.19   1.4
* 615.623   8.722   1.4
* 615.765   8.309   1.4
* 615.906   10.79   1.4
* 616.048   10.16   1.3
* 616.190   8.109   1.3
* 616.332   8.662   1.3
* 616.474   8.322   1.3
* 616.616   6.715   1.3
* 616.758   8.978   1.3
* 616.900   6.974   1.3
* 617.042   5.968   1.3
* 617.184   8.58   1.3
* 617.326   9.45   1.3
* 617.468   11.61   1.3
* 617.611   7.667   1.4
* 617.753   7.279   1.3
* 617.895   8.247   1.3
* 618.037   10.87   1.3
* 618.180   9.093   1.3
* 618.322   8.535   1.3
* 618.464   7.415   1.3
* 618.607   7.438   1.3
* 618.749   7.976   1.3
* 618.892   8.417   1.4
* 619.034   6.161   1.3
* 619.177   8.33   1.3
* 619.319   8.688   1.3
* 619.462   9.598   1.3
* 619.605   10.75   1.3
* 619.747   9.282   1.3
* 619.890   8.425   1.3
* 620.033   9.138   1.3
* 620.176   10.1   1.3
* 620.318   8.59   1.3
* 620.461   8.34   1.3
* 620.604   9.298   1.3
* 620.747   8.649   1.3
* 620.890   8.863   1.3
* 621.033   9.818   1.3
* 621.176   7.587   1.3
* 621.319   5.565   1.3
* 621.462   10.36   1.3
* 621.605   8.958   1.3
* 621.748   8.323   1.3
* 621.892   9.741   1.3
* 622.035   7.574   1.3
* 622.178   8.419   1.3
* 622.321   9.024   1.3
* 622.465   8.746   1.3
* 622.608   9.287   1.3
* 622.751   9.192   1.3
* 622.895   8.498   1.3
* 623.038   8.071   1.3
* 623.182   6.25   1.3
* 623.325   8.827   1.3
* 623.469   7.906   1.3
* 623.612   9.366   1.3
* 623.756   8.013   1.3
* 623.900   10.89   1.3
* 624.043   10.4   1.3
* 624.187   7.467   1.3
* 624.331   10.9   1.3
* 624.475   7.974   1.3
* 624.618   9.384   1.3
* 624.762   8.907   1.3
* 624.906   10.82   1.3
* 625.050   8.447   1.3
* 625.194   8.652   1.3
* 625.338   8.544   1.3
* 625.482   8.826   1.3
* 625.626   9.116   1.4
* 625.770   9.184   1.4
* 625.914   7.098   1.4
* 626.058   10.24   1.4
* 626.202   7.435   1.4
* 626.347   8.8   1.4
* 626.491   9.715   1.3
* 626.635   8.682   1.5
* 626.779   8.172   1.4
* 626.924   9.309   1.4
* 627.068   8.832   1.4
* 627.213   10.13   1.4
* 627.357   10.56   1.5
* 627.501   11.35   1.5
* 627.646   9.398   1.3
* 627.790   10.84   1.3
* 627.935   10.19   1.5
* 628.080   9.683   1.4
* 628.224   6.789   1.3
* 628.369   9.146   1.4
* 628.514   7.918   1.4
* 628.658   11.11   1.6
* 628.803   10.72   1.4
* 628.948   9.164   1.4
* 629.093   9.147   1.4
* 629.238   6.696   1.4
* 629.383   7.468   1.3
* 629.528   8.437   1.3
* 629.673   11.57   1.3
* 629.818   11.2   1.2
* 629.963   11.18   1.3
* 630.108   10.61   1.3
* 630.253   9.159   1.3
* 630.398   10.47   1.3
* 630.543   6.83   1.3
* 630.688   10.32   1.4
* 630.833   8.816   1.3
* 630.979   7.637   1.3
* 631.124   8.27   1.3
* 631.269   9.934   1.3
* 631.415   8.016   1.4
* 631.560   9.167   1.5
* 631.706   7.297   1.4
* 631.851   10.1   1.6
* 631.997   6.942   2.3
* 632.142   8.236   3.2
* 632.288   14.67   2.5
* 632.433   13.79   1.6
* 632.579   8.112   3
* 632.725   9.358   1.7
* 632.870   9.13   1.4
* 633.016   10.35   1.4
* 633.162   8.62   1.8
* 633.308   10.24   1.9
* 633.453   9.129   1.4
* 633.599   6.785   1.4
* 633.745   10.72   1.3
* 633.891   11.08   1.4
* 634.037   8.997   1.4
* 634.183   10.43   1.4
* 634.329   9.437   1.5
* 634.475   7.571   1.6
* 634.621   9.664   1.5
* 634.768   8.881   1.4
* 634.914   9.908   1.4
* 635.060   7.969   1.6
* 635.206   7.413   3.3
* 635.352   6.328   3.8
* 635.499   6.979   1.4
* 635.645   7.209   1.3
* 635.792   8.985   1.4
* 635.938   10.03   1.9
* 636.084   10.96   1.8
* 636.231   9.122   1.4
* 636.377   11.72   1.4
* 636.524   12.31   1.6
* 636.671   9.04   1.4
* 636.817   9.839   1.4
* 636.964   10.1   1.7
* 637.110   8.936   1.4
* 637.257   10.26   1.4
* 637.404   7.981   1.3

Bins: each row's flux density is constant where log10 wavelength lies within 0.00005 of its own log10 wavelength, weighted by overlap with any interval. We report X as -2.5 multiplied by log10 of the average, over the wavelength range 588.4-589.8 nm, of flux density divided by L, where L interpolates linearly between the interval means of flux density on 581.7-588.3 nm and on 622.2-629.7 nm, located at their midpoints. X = 0.21 mag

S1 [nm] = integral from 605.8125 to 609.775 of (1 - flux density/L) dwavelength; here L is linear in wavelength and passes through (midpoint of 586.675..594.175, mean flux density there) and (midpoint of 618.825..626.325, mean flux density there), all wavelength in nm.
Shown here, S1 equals -0.08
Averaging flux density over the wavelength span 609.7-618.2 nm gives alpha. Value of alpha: 8.91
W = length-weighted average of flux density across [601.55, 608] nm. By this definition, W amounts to 9.14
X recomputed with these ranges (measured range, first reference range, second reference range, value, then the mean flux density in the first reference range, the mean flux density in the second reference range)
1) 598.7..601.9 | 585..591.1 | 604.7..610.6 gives -0.03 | 8.89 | 9.22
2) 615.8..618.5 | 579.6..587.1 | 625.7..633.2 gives 0.08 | 8.96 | 9.35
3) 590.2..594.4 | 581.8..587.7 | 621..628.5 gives 0.00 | 9.18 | 8.94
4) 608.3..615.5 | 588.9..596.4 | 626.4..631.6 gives 0.02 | 8.92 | 9.35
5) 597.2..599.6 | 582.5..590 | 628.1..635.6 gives -0.09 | 9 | 9.17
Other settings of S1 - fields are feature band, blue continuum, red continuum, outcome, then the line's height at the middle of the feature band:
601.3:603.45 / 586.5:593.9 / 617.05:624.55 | 0.15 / 8.95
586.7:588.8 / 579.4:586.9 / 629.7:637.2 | -0.15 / 8.97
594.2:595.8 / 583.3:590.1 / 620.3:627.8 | -0.04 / 8.99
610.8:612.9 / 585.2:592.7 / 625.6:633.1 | 0.13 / 9.14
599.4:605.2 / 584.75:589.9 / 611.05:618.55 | -0.16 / 8.8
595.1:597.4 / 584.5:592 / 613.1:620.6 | -0.18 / 8.83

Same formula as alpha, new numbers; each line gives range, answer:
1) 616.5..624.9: 8.65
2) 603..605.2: 9.32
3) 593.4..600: 9.57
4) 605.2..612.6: 9.13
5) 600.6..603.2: 8.25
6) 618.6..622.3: 8.66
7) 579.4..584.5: 8.96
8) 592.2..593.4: 9.73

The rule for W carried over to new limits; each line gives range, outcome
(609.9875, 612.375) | 9.08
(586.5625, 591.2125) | 8.95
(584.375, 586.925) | 8.82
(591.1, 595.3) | 9.19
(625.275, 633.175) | 9.32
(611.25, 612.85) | 8.54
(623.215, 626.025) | 8.97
